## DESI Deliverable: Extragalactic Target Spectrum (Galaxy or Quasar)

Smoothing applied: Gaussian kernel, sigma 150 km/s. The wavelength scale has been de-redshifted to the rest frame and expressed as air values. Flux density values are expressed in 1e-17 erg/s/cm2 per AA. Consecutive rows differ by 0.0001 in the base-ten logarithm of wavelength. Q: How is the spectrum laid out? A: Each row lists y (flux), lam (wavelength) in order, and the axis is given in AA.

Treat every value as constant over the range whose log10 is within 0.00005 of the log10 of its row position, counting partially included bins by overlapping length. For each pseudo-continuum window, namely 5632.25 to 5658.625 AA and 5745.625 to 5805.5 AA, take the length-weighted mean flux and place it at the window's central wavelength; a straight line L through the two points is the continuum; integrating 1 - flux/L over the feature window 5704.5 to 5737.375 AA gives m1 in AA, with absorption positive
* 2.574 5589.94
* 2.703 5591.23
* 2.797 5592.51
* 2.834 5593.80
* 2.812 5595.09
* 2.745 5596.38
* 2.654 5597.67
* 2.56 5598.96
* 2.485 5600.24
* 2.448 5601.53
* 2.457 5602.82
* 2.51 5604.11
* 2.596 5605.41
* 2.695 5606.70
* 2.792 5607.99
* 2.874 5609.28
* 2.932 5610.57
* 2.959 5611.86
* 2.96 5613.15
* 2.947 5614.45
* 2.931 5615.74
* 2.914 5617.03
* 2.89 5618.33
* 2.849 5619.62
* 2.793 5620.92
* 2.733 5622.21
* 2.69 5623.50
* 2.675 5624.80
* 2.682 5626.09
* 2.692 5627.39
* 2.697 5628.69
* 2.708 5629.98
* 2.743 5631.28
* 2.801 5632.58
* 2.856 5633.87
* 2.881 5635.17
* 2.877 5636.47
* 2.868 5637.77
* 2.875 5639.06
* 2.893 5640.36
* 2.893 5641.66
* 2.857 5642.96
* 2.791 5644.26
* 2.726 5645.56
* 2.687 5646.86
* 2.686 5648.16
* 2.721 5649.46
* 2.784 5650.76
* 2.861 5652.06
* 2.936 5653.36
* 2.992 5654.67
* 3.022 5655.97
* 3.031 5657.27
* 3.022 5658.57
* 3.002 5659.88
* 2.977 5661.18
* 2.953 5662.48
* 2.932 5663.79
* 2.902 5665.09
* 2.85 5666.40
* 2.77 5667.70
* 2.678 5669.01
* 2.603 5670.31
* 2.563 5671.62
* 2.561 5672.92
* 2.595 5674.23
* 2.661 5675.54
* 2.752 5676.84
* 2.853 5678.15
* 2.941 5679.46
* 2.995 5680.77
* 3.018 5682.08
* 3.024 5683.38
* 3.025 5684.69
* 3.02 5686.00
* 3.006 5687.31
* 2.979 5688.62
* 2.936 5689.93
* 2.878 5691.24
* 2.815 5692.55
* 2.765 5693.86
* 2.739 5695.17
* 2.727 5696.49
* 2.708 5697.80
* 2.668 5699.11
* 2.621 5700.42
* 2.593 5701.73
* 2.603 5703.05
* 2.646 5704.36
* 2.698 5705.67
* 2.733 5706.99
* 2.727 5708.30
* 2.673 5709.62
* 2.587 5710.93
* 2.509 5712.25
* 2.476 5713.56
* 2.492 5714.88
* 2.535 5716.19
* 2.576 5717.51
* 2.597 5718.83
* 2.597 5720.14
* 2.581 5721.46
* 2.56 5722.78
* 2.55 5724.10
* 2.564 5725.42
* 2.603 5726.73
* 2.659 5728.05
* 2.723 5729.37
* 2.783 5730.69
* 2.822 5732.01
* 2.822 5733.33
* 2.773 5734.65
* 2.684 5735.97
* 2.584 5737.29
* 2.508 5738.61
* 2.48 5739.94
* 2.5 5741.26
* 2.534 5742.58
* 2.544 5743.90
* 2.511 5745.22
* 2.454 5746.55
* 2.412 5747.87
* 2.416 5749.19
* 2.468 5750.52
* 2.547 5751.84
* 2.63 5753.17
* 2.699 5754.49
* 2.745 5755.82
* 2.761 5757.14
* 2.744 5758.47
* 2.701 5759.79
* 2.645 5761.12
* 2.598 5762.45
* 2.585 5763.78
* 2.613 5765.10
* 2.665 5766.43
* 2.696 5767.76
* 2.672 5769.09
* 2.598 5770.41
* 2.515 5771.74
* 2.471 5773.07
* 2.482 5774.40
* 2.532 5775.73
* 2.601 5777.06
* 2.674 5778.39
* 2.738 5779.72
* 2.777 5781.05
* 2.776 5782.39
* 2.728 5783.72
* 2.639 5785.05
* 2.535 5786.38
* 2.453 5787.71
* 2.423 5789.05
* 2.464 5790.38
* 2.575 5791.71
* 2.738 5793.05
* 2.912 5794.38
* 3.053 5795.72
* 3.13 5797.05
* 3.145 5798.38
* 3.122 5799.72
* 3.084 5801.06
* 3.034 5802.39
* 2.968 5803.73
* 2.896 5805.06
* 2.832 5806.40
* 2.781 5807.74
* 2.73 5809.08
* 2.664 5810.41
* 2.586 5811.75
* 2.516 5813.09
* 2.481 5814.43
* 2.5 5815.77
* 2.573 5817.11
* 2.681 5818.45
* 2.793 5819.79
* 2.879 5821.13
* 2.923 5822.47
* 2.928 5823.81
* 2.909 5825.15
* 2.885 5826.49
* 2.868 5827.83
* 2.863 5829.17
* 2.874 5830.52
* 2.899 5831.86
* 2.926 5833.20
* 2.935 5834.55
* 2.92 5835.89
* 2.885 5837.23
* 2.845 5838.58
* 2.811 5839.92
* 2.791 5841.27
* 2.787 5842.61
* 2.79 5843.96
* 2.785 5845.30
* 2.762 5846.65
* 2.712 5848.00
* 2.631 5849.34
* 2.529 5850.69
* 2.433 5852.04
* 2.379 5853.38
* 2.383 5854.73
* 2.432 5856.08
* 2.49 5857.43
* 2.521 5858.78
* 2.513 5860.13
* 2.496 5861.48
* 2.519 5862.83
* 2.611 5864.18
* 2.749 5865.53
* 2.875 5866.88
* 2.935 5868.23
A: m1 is 1.47 AA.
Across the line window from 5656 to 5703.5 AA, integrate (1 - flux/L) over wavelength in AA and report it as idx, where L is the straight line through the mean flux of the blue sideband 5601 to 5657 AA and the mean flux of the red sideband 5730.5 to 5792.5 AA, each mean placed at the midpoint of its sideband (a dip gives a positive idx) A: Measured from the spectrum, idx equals -1.8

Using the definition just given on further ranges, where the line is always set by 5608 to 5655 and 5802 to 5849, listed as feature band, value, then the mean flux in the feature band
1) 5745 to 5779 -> 2.56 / 2.59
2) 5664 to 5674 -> 0.38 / 2.71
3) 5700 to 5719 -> 1.40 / 2.6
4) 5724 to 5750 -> 1.97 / 2.6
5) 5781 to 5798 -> 0.54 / 2.71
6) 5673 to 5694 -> -0.52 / 2.89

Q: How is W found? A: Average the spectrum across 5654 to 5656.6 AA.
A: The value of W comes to 3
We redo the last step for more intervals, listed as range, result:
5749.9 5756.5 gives 2.62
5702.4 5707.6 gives 2.67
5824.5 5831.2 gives 2.88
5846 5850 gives 2.7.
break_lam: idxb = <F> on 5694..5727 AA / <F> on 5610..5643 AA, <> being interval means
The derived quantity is 0.9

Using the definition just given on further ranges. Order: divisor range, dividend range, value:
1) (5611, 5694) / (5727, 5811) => 0.94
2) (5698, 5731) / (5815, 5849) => 1.08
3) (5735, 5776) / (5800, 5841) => 1.09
